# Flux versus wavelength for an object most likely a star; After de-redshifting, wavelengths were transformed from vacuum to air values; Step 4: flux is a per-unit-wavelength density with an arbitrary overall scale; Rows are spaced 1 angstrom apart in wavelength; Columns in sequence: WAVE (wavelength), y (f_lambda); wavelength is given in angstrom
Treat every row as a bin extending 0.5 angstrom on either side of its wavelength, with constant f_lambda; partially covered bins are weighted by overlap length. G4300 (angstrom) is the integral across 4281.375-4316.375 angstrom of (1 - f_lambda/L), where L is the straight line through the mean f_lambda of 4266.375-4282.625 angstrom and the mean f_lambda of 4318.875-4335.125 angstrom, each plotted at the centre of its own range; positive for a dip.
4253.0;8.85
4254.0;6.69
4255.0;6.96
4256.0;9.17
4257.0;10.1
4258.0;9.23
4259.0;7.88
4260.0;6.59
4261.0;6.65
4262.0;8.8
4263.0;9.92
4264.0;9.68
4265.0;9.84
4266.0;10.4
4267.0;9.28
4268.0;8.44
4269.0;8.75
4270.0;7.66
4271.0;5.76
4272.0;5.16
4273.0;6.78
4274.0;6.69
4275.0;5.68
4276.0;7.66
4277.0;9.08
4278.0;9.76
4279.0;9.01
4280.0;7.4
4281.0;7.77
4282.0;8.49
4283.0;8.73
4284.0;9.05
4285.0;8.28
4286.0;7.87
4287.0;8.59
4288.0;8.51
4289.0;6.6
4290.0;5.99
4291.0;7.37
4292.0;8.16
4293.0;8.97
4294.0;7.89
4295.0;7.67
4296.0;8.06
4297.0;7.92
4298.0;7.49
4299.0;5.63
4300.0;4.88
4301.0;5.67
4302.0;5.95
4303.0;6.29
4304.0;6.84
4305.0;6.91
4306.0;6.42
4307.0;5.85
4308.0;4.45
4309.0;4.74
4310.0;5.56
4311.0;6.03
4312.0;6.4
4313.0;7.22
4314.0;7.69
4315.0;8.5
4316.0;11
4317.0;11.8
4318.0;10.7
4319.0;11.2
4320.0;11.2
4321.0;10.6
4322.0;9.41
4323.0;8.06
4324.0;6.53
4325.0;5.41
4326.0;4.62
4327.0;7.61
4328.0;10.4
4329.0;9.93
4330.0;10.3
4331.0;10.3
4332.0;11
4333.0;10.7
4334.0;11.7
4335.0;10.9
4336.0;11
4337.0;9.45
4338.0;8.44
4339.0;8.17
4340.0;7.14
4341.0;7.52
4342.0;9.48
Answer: 5.2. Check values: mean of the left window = 7.74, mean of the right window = 9.33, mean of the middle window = 7.18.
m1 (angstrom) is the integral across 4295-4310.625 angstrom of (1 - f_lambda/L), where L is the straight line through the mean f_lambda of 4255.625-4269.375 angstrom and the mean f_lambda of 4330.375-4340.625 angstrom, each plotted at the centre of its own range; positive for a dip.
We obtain 5.3 angstrom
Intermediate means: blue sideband 8.91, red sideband 9.86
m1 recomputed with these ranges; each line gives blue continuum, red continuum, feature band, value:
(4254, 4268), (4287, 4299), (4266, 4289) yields 0.6 angstrom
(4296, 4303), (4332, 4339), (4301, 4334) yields 1.0 angstrom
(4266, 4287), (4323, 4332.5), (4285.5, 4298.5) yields 0.5 angstrom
